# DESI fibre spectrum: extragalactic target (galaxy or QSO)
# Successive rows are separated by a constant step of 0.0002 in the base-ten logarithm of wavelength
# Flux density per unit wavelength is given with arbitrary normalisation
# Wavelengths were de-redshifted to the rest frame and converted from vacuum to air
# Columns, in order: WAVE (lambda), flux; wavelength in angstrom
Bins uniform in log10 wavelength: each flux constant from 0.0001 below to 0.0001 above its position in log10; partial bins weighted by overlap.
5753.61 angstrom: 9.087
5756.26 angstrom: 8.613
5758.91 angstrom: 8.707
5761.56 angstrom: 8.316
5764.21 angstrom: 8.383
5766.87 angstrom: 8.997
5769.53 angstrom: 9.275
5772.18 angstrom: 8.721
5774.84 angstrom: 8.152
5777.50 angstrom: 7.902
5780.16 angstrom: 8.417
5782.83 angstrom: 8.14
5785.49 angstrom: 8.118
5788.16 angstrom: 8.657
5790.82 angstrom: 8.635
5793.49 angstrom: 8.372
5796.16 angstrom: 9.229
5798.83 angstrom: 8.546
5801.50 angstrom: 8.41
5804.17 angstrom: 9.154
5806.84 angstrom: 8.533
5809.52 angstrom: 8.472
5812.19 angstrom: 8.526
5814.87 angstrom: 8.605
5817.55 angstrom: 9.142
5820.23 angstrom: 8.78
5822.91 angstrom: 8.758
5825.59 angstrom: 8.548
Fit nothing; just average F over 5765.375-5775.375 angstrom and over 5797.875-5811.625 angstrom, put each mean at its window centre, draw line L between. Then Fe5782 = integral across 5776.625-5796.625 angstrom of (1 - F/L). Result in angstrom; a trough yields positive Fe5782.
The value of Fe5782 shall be 0.73 angstrom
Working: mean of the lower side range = 8.83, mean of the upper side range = 8.62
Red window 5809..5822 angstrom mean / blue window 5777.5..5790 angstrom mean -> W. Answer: 1.05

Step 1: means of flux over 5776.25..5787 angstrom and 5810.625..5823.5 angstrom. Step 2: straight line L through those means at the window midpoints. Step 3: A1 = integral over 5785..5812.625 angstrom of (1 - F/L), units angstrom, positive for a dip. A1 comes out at -0.6 angstrom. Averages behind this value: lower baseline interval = 8.15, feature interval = 8.62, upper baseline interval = 8.76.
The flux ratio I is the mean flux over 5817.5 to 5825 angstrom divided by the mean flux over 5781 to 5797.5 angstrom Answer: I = 1.04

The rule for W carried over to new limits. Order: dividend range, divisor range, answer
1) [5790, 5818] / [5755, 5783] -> 1.02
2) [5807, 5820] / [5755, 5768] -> 1.01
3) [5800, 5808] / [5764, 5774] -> 0.98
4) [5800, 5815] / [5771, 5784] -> 1.04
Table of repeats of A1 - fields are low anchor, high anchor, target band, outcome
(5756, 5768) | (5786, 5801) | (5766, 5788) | 0.4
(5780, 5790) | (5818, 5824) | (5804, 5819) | 0.0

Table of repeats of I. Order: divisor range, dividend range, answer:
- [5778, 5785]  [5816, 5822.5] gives 1.09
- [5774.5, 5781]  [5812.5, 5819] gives 1.08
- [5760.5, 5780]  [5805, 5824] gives 1.02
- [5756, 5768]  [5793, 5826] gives 1.01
